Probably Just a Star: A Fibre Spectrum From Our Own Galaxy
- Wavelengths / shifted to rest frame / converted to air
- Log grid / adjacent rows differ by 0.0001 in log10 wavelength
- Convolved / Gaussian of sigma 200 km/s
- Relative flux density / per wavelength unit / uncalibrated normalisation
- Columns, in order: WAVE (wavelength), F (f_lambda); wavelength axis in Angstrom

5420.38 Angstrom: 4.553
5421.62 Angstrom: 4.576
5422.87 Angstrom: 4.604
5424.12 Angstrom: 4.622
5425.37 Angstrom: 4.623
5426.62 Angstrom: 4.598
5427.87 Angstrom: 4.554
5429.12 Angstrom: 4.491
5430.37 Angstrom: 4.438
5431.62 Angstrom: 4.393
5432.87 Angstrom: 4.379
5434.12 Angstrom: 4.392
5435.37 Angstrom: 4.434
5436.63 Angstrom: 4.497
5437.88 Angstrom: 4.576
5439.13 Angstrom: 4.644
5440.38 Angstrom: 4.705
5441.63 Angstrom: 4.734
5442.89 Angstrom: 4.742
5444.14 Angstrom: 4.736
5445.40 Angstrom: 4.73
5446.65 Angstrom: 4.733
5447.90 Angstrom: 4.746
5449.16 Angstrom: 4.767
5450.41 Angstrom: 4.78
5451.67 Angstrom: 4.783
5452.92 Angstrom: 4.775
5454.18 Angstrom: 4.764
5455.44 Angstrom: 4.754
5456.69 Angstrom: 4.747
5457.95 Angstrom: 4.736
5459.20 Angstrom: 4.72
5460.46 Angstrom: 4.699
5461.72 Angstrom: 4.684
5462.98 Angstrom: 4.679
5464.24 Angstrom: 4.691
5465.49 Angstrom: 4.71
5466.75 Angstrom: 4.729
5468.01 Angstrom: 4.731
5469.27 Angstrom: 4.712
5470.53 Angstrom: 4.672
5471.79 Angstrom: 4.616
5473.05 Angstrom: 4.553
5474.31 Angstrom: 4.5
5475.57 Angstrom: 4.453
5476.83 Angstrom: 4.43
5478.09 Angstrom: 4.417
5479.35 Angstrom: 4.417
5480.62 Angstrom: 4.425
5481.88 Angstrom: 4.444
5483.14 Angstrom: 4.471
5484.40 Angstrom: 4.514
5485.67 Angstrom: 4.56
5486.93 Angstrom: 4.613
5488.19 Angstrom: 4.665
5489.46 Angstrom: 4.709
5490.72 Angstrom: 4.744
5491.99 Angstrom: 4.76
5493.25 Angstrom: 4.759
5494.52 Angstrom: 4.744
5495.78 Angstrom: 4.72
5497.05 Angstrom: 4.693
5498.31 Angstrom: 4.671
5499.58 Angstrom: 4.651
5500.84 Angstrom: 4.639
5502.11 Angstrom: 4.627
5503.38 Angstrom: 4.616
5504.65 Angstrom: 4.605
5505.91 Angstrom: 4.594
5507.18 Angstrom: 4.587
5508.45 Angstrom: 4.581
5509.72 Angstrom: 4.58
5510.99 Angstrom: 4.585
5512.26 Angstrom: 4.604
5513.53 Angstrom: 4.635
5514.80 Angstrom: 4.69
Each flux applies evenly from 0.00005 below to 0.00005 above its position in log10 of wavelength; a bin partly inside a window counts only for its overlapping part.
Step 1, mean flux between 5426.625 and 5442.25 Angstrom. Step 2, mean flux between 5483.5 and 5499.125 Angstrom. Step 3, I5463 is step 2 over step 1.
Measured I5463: 1.03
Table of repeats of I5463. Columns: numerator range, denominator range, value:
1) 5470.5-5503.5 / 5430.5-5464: 0.99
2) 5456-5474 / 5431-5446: 1.02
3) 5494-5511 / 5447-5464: 0.98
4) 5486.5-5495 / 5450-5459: 0.99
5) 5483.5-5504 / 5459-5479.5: 1.01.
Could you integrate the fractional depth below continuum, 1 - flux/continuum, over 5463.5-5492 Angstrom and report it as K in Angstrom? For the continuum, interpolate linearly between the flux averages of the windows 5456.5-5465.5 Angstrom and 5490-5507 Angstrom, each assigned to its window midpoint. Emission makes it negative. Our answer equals 0.7 Angstrom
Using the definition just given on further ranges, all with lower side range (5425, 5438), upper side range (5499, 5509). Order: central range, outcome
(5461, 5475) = -0.3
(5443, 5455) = -0.6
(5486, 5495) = -0.2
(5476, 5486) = 0.3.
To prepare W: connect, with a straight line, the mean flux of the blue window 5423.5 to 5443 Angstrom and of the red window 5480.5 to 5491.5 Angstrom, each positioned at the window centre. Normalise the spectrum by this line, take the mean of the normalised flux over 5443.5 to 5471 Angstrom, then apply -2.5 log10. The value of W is -0.040 mag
